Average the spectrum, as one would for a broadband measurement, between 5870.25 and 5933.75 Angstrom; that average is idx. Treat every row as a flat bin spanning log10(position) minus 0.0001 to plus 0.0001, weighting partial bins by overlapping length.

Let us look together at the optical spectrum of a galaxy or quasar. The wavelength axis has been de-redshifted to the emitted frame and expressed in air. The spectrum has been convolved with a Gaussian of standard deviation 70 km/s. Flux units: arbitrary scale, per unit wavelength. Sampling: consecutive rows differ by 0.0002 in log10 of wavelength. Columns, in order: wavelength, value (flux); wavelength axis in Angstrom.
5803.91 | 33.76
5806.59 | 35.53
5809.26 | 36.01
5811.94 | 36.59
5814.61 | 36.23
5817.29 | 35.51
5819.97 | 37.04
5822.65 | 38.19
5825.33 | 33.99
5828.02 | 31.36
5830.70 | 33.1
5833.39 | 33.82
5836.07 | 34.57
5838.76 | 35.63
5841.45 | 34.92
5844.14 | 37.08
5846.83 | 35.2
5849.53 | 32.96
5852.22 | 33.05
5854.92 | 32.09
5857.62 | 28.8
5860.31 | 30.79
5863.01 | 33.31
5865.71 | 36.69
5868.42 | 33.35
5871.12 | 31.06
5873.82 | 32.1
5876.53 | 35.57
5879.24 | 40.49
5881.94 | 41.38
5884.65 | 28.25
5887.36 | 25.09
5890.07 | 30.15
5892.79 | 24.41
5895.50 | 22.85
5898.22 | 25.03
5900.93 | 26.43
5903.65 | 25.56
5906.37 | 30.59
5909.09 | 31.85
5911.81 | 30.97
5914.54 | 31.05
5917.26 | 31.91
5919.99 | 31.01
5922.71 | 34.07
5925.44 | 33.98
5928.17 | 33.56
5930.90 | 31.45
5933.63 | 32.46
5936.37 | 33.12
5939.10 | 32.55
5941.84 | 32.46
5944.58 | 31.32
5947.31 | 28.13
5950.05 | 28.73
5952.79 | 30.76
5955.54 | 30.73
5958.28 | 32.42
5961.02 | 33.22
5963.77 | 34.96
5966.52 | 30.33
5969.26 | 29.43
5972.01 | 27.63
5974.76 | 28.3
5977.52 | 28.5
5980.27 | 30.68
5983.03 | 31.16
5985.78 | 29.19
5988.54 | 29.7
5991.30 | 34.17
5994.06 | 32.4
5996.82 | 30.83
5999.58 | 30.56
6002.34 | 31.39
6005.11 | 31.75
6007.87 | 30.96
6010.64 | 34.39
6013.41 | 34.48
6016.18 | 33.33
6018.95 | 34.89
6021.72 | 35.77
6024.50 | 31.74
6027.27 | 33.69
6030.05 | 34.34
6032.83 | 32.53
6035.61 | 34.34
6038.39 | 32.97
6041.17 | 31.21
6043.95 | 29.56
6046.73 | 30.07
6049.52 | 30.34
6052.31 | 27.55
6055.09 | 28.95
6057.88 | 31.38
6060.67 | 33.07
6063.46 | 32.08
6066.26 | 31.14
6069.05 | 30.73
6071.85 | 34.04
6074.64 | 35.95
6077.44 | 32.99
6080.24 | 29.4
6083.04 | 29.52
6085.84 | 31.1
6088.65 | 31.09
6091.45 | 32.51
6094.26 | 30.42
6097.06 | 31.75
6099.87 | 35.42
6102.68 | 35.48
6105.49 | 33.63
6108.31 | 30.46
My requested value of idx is 30.9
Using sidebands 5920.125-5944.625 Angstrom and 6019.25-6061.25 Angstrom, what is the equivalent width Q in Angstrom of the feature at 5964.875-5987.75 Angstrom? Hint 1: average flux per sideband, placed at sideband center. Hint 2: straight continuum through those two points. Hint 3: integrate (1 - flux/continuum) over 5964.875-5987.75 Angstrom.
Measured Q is 2.07 Angstrom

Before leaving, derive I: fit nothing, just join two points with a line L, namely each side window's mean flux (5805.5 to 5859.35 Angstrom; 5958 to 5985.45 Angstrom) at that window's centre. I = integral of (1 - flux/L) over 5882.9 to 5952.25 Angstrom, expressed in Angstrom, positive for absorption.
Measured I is 4.5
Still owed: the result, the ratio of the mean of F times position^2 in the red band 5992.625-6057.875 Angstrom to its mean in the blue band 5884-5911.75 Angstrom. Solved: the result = 1.23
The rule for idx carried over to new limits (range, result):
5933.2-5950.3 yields 31.3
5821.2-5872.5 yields 33.7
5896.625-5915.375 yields 28.6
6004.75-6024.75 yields 33.6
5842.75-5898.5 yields 32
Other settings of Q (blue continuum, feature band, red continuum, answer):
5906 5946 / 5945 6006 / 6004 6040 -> 4.0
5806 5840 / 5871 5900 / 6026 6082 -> 3.2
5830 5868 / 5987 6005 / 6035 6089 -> 0.3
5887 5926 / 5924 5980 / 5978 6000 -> -2.1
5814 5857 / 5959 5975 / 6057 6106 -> 1.2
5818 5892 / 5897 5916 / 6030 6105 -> 2.5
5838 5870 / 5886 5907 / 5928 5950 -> 4.2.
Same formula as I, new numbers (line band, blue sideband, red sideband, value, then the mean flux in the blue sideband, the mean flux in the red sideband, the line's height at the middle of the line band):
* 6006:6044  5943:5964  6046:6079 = -2.27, 31.1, 31.5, 31.4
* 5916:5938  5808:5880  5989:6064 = 0.44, 34.4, 32.1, 33.4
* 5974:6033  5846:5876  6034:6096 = -0.53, 32.7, 31.4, 31.8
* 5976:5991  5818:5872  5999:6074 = 1.15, 33.9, 32.2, 32.6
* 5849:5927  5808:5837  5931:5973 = 4.69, 35.1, 31.3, 33.2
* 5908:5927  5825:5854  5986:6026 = 0.70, 34.1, 32.5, 33.4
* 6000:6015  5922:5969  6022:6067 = -0.34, 31.9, 31.7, 31.8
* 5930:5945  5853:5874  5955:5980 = -0.58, 32.3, 30.6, 31.1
